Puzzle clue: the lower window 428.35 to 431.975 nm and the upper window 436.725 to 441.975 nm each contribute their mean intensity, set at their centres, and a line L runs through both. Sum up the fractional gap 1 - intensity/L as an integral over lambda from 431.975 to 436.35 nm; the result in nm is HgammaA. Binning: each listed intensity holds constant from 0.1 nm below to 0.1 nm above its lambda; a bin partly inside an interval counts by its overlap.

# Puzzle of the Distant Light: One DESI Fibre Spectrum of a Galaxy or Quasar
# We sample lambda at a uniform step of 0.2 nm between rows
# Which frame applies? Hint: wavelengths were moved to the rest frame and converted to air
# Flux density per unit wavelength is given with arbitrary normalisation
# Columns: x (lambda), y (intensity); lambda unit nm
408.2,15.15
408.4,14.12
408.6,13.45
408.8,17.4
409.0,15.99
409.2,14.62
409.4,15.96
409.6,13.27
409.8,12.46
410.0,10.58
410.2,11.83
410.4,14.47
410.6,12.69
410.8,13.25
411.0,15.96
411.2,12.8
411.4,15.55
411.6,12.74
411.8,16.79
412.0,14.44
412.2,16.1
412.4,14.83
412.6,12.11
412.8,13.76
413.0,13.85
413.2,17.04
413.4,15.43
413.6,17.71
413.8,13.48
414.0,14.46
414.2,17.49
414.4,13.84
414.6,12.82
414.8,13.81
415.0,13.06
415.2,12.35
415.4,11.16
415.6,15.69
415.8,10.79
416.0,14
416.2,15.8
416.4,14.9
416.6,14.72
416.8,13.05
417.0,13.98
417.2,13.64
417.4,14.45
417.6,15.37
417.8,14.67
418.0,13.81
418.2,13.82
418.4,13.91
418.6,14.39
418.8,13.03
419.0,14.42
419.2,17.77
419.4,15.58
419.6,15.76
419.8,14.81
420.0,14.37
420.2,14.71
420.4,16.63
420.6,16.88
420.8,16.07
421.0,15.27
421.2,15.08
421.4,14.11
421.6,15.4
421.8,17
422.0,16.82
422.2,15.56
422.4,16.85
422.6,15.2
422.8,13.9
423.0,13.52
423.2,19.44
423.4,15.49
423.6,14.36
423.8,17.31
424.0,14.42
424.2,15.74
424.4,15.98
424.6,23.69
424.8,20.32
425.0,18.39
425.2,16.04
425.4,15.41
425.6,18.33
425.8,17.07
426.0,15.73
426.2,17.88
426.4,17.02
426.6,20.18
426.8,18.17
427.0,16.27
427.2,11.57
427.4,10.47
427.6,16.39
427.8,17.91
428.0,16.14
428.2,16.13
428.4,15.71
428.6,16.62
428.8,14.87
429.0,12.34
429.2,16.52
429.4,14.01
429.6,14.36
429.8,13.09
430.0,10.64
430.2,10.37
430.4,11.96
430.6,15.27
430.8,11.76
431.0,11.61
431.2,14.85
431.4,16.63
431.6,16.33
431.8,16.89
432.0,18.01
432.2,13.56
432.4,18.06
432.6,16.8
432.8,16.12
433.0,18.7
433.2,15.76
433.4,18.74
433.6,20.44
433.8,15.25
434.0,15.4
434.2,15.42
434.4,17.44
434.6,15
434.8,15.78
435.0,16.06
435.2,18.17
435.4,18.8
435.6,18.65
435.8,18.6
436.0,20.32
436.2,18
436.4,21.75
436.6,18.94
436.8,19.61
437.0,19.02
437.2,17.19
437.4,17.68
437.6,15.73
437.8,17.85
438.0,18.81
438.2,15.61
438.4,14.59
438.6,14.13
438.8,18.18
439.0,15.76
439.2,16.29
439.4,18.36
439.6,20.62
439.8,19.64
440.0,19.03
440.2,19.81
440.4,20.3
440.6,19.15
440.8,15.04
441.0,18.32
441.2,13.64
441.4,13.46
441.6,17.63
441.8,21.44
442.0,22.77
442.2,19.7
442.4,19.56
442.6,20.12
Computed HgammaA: -0.44 nm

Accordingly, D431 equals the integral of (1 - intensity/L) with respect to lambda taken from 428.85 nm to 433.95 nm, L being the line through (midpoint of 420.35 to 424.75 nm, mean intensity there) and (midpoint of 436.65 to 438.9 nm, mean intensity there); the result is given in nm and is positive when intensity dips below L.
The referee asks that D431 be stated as 0.498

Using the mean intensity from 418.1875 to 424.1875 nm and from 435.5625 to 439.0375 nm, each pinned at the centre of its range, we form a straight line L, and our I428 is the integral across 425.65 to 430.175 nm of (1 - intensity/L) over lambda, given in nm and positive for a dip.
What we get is 0.29 nm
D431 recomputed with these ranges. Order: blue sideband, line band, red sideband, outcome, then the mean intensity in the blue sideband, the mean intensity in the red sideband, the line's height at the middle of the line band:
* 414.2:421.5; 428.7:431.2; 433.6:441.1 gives 0.51 nm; 14.4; 17.7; 16.5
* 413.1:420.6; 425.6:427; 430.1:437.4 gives -0.17 nm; 14.5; 16.7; 15.8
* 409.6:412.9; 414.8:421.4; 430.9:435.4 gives 0.06 nm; 13.8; 16.5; 14.6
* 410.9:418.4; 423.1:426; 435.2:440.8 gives -0.23 nm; 14.3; 18.2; 16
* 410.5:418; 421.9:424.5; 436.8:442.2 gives -0.04 nm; 14.3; 17.8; 15.5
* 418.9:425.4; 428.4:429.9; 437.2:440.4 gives 0.19 nm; 16.1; 17.6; 16.7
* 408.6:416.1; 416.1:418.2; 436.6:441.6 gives 0.05 nm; 14.2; 17.4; 14.8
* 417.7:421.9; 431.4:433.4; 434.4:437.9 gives 0.07 nm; 15.1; 18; 17.4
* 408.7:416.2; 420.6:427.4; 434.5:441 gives -0.21 nm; 14.2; 17.9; 15.9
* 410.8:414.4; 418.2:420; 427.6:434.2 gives 0.02 nm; 14.9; 15.4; 15.1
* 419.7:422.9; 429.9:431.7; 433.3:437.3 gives 0.41 nm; 15.5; 17.9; 17.2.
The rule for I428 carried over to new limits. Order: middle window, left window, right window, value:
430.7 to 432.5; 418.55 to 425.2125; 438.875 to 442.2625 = 0.20 nm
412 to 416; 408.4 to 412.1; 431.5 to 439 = 0.11 nm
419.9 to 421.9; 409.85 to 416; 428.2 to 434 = -0.14 nm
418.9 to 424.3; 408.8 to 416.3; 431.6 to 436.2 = -0.07 nm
